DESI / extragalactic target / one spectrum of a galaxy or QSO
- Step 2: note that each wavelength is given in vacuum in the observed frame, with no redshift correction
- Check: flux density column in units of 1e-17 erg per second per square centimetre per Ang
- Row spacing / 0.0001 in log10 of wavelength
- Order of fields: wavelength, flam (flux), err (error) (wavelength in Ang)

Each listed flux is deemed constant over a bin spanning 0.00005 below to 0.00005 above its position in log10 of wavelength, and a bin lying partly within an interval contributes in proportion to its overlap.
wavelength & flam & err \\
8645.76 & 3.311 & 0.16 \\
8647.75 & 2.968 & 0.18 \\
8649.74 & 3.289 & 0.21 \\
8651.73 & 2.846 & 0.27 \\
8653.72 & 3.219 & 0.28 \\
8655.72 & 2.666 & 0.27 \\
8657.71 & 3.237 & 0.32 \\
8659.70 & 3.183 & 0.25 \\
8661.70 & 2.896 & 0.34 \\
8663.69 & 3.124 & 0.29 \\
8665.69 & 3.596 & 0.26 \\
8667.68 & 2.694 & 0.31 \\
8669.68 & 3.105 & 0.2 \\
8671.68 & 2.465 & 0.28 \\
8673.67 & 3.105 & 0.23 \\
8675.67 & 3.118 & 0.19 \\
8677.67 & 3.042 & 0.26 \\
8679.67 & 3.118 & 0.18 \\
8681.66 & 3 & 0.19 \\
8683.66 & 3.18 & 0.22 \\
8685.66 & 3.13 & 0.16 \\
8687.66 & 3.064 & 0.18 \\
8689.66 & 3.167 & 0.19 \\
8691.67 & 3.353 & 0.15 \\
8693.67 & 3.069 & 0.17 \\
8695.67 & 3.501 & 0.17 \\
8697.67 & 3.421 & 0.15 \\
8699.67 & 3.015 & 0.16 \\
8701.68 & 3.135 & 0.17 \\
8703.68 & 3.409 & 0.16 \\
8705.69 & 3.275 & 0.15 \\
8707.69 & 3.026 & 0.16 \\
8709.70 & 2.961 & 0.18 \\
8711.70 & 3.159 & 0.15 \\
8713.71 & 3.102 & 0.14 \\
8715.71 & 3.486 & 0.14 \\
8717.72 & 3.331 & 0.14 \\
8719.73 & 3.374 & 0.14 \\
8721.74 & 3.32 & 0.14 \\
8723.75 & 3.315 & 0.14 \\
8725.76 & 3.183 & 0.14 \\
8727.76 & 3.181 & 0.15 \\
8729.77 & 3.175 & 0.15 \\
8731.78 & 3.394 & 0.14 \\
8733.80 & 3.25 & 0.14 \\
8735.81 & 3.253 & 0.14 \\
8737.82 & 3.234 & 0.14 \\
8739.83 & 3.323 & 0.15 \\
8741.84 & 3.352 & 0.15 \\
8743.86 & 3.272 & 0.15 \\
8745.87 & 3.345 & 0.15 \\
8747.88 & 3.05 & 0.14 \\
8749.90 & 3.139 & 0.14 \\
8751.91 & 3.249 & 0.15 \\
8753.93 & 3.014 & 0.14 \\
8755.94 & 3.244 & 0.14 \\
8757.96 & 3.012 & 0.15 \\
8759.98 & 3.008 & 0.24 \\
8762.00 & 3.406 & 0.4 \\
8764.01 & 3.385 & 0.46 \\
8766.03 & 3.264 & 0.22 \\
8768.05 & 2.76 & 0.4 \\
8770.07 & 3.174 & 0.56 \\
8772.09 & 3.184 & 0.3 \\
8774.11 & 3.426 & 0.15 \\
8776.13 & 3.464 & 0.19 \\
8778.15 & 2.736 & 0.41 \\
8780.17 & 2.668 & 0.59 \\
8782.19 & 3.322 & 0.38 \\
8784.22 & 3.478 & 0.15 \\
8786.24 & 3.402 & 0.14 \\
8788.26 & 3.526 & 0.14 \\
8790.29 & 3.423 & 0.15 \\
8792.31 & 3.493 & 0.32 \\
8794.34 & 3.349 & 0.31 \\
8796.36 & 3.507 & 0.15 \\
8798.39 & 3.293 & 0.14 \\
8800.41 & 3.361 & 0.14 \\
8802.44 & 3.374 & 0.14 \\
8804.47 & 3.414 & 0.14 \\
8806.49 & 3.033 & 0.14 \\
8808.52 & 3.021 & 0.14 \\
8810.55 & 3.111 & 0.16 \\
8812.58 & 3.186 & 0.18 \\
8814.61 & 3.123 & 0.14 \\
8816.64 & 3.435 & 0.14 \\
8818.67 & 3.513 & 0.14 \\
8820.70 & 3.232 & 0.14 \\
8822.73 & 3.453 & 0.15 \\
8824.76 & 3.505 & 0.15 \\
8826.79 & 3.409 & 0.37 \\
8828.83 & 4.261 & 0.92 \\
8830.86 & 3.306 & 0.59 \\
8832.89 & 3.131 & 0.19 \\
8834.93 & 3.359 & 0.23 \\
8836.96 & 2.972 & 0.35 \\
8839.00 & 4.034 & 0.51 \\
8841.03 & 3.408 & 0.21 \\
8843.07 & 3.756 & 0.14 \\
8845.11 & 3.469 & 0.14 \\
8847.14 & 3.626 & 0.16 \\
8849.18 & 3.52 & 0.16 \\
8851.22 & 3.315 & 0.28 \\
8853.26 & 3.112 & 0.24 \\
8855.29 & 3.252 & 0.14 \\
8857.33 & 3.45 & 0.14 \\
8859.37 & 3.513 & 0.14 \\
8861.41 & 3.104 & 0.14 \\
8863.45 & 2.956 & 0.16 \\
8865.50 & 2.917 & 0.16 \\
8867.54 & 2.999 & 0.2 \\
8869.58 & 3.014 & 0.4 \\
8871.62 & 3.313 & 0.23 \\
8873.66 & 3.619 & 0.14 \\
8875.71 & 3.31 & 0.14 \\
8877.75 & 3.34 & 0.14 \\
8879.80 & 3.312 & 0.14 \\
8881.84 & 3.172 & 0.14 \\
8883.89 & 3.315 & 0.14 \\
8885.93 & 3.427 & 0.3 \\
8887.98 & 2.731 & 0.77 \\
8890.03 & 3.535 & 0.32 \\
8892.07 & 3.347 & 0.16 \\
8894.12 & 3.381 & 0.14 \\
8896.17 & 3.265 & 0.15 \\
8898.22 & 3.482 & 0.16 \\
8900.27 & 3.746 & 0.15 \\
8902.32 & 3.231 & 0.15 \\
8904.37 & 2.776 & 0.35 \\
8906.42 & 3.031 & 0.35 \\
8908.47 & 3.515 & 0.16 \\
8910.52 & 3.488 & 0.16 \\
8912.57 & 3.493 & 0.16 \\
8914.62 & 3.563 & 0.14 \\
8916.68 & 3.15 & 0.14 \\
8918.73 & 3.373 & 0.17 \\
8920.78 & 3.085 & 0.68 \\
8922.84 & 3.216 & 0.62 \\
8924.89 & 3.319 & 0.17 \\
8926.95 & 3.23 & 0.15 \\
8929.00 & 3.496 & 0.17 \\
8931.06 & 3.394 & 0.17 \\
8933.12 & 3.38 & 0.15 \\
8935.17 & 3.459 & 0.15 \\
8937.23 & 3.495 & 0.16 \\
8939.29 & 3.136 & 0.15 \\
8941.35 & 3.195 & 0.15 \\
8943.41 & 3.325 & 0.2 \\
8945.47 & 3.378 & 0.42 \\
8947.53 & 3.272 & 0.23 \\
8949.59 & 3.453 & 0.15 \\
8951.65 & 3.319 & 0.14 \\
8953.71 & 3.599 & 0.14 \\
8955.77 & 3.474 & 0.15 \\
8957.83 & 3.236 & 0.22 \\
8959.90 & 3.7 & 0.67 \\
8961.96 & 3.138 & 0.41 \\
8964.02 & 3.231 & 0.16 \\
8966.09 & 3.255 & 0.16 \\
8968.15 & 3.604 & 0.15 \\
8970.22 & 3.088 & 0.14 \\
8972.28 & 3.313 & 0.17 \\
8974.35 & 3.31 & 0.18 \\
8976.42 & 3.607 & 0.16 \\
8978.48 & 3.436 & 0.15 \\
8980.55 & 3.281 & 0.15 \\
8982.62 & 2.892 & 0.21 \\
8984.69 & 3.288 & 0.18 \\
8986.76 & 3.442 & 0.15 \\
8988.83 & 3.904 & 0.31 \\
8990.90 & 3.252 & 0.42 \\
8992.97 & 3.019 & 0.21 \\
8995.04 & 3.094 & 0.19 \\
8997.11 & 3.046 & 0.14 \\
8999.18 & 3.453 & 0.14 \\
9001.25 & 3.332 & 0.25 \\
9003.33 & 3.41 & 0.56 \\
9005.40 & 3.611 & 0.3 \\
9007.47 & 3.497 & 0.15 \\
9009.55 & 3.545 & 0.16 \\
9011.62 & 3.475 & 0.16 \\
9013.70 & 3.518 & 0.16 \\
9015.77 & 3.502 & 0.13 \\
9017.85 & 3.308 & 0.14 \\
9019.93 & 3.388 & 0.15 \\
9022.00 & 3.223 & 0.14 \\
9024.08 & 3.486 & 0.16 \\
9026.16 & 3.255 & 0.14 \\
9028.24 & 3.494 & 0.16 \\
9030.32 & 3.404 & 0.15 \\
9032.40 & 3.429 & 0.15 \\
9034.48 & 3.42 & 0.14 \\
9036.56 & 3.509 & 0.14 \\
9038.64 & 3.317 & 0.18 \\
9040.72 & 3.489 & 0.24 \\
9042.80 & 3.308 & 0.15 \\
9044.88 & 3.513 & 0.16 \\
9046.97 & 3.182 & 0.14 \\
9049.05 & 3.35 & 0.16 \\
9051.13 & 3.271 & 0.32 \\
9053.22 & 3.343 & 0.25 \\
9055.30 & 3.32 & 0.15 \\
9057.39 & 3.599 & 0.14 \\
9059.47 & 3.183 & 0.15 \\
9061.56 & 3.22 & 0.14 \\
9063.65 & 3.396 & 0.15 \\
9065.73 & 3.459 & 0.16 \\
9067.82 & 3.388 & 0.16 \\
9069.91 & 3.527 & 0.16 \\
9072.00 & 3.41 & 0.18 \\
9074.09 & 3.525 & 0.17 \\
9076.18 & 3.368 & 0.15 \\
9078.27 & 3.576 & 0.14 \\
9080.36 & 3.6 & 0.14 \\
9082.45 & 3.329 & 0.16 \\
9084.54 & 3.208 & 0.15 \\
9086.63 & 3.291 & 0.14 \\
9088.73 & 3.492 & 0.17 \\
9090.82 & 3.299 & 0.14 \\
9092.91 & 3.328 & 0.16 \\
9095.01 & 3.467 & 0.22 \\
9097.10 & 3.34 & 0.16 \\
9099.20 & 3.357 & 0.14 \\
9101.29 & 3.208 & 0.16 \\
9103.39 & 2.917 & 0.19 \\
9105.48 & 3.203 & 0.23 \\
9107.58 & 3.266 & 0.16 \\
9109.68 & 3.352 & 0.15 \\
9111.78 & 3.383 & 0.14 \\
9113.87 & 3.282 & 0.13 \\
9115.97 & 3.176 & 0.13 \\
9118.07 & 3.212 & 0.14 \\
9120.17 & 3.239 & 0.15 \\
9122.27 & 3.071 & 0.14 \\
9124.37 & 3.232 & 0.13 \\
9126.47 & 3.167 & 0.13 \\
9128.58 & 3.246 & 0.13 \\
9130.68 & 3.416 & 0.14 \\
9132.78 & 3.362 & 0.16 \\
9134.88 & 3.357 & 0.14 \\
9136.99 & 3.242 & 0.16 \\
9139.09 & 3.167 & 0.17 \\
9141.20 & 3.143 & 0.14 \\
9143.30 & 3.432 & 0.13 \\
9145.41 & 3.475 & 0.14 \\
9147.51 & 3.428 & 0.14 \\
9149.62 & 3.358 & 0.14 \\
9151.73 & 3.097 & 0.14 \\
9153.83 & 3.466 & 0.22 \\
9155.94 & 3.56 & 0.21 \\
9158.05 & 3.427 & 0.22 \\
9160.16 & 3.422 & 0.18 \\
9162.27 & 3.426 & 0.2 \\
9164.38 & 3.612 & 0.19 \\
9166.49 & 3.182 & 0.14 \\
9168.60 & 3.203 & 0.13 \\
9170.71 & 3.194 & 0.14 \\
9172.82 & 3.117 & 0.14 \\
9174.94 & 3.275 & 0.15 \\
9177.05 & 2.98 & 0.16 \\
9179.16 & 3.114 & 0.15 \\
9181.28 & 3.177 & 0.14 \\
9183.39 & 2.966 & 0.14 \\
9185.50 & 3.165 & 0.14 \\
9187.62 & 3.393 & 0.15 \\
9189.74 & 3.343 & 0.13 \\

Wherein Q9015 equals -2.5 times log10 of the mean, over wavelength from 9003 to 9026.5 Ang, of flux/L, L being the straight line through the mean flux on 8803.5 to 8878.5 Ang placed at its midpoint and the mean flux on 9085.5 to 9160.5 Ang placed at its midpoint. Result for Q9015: -0.04 mag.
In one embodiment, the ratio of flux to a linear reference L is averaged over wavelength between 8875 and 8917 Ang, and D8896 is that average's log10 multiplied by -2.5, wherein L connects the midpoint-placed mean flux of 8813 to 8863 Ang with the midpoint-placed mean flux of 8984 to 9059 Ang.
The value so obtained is 0.03 mag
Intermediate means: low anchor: 3.42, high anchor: 3.39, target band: 3.32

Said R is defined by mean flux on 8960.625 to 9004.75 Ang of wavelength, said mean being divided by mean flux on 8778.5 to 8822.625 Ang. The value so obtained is 1.0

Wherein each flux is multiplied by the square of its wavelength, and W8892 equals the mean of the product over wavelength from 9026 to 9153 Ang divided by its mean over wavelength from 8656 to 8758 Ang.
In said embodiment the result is 1.14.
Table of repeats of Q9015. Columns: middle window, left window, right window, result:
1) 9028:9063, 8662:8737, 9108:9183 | -0.04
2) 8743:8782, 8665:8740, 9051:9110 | 0.02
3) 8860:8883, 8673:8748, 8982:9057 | 0.04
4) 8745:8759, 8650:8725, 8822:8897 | 0.02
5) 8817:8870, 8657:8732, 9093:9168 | -0.05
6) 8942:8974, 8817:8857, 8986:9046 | 0.02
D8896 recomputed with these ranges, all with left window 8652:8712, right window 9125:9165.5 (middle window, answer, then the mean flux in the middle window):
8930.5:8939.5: -0.048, 3.39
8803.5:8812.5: 0.010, 3.15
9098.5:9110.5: 0.041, 3.21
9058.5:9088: -0.024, 3.39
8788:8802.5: -0.080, 3.41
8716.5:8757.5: -0.037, 3.25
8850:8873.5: 0.003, 3.2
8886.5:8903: -0.040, 3.34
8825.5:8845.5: -0.103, 3.51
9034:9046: -0.040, 3.42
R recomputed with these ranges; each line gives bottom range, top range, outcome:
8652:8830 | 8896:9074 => 1.04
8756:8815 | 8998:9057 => 1.05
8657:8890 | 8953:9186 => 1.03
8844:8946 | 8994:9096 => 1.03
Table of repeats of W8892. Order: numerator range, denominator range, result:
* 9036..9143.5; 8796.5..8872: 1.06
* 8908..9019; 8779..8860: 1.03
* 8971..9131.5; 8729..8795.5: 1.10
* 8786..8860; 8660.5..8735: 1.10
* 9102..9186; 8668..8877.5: 1.09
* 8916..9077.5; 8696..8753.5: 1.10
